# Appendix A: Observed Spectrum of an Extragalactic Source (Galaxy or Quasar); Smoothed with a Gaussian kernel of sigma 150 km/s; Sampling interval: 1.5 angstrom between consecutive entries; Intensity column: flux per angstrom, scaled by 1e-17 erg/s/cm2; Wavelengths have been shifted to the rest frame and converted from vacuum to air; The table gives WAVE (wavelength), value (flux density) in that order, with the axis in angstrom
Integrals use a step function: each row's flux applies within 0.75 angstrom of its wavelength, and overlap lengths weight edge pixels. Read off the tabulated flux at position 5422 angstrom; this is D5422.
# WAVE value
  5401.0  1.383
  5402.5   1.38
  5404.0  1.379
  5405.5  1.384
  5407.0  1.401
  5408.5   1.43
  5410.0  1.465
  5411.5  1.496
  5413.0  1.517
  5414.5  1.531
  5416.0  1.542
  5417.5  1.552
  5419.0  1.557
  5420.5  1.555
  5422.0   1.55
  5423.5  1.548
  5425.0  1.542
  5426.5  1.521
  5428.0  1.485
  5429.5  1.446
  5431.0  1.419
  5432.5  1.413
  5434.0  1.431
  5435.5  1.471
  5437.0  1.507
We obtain 1.55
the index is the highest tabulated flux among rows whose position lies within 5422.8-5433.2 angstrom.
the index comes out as 1.548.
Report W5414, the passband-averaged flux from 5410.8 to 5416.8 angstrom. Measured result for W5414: 1.52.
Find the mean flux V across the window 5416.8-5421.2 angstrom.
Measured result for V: 1.55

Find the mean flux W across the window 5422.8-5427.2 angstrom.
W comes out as 1.54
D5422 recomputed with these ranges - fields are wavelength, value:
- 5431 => 1.419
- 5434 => 1.431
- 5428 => 1.485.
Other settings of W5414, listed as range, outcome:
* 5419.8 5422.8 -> 1.55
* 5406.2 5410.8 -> 1.43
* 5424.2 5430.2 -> 1.5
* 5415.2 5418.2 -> 1.55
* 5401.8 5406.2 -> 1.38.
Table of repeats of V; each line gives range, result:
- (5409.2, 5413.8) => 1.49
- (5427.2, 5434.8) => 1.44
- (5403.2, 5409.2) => 1.4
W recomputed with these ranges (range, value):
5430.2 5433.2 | 1.42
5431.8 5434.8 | 1.42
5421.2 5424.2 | 1.55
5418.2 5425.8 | 1.55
